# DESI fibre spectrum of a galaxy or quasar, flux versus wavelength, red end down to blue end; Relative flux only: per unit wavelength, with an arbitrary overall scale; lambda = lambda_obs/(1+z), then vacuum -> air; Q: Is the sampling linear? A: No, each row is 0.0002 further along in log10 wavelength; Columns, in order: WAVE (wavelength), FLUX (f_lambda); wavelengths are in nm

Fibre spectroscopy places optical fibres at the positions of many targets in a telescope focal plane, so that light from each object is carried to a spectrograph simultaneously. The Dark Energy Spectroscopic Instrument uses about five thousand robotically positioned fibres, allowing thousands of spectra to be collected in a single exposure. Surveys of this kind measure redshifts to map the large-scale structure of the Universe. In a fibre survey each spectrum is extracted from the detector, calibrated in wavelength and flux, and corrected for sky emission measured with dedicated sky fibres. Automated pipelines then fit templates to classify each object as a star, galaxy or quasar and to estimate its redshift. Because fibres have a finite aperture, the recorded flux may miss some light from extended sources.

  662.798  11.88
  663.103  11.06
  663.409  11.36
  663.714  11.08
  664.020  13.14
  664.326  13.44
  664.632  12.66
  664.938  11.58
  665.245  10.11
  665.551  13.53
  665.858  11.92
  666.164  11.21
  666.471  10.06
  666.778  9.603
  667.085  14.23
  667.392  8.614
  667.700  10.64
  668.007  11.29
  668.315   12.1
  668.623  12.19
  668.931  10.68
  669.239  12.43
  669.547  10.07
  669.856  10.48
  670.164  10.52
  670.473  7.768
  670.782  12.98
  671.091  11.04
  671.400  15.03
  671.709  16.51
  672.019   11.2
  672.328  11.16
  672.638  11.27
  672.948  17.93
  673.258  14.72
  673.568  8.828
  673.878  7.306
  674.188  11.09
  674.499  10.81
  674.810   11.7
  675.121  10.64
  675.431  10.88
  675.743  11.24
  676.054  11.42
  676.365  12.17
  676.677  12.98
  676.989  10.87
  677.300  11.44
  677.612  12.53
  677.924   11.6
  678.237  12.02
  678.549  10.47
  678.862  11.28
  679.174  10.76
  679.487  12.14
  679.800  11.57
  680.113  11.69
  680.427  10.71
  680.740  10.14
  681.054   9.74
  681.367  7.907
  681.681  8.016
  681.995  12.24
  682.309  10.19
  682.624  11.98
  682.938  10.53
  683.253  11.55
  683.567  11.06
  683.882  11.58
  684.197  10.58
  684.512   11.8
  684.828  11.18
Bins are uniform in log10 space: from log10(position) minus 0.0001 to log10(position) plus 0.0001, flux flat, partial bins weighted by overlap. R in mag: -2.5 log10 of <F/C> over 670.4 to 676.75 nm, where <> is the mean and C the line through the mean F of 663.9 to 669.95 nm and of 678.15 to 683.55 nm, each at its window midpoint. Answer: -0.069 mag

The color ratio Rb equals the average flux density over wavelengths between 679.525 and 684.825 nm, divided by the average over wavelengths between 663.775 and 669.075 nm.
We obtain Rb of 0.9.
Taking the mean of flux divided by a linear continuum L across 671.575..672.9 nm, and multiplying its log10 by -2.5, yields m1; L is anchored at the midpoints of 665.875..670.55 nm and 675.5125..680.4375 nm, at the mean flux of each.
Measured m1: -0.16 mag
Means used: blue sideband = 10.9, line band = 12.9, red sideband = 11.6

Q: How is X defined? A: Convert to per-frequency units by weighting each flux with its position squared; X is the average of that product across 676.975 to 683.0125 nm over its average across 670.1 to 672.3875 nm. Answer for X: 0.92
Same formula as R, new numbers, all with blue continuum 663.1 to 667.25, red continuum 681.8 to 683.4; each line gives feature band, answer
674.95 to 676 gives 0.05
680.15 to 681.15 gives 0.09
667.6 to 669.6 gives 0.02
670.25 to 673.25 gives -0.11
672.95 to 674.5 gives 0.02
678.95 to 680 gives -0.02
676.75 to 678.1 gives -0.03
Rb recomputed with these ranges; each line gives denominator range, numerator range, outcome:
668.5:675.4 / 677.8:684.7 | 0.94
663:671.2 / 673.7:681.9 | 0.96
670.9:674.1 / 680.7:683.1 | 0.81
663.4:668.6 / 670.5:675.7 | 1.03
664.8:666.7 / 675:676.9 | 1.02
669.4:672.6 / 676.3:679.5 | 1.00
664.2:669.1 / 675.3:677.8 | 1.02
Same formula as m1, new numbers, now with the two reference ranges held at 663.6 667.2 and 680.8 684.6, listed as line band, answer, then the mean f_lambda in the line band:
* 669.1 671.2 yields 0.08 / 10.7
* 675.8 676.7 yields -0.09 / 12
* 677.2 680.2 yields -0.07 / 11.5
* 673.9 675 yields 0.05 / 10.7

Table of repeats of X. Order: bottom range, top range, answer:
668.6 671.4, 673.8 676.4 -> 0.99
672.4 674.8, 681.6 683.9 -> 0.96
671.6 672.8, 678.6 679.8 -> 0.93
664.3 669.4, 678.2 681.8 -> 0.95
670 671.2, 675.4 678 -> 1.13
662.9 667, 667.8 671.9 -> 1.03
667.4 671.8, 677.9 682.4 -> 0.96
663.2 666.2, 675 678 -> 1.00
